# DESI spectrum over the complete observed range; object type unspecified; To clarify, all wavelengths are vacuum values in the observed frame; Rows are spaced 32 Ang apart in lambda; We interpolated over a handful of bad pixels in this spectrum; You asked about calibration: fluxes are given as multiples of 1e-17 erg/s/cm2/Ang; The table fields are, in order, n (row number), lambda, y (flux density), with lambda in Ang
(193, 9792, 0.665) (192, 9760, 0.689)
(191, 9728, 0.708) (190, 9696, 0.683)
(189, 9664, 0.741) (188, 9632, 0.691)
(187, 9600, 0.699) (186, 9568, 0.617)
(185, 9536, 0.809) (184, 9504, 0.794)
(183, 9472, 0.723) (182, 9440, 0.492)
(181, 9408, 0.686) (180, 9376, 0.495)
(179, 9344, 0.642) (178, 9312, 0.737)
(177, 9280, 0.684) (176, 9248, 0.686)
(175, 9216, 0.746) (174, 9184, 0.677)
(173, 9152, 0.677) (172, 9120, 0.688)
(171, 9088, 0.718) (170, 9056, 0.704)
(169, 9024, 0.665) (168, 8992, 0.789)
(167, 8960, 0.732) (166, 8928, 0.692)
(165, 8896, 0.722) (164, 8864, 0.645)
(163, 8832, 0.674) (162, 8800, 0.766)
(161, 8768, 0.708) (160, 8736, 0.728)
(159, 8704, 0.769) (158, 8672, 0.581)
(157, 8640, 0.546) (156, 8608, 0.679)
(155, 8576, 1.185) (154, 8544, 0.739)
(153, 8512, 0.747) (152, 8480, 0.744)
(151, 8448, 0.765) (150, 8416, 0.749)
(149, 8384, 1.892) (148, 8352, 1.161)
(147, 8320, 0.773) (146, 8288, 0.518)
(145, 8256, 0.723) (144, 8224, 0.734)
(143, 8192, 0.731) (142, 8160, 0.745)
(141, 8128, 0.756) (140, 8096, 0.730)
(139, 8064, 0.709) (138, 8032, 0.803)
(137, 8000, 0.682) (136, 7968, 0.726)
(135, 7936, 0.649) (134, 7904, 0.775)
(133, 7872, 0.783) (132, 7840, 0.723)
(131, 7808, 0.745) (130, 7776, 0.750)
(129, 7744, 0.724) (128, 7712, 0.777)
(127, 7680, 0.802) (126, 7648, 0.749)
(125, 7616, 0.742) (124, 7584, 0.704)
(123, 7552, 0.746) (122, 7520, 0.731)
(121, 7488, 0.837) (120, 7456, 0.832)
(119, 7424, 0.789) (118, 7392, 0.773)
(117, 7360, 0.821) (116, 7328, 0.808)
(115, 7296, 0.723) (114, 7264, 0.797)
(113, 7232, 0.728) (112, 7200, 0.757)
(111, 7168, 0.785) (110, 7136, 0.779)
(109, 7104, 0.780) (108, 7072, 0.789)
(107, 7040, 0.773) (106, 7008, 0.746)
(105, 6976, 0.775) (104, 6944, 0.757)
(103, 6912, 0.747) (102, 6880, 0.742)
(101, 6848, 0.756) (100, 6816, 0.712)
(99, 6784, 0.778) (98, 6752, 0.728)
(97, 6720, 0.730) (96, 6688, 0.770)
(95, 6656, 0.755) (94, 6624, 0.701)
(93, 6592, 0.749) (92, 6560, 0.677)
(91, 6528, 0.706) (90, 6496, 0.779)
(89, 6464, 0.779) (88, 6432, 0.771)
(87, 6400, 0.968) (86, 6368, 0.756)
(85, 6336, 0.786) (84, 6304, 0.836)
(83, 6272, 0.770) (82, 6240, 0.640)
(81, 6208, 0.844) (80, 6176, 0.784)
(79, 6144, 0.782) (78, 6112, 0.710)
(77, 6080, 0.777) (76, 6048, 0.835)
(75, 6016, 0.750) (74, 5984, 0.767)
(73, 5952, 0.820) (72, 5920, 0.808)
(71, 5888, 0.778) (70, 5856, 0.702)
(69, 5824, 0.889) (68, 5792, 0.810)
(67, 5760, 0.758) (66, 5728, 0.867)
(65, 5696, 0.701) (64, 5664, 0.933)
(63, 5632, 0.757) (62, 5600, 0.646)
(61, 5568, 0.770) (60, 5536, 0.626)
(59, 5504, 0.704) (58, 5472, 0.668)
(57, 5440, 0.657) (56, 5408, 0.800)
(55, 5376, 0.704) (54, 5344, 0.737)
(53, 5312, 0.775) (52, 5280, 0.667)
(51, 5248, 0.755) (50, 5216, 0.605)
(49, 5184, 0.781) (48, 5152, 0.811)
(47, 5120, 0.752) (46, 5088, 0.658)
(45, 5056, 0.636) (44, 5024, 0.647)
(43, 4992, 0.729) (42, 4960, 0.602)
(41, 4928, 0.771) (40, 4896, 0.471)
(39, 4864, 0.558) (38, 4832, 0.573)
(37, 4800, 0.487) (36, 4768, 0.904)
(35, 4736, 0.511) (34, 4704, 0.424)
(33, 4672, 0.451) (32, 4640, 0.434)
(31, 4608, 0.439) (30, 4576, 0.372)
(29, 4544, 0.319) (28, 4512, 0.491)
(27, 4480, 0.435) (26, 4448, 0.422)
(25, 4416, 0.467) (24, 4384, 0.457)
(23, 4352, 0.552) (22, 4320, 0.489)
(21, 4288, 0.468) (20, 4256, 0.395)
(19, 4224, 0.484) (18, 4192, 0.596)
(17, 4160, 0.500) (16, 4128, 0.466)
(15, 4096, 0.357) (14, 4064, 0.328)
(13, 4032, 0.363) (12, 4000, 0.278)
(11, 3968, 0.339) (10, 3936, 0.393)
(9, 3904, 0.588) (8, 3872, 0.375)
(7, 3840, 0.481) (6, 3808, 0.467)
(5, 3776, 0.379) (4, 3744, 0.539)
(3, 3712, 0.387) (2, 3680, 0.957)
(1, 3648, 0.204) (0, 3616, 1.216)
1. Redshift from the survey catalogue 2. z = 0.275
